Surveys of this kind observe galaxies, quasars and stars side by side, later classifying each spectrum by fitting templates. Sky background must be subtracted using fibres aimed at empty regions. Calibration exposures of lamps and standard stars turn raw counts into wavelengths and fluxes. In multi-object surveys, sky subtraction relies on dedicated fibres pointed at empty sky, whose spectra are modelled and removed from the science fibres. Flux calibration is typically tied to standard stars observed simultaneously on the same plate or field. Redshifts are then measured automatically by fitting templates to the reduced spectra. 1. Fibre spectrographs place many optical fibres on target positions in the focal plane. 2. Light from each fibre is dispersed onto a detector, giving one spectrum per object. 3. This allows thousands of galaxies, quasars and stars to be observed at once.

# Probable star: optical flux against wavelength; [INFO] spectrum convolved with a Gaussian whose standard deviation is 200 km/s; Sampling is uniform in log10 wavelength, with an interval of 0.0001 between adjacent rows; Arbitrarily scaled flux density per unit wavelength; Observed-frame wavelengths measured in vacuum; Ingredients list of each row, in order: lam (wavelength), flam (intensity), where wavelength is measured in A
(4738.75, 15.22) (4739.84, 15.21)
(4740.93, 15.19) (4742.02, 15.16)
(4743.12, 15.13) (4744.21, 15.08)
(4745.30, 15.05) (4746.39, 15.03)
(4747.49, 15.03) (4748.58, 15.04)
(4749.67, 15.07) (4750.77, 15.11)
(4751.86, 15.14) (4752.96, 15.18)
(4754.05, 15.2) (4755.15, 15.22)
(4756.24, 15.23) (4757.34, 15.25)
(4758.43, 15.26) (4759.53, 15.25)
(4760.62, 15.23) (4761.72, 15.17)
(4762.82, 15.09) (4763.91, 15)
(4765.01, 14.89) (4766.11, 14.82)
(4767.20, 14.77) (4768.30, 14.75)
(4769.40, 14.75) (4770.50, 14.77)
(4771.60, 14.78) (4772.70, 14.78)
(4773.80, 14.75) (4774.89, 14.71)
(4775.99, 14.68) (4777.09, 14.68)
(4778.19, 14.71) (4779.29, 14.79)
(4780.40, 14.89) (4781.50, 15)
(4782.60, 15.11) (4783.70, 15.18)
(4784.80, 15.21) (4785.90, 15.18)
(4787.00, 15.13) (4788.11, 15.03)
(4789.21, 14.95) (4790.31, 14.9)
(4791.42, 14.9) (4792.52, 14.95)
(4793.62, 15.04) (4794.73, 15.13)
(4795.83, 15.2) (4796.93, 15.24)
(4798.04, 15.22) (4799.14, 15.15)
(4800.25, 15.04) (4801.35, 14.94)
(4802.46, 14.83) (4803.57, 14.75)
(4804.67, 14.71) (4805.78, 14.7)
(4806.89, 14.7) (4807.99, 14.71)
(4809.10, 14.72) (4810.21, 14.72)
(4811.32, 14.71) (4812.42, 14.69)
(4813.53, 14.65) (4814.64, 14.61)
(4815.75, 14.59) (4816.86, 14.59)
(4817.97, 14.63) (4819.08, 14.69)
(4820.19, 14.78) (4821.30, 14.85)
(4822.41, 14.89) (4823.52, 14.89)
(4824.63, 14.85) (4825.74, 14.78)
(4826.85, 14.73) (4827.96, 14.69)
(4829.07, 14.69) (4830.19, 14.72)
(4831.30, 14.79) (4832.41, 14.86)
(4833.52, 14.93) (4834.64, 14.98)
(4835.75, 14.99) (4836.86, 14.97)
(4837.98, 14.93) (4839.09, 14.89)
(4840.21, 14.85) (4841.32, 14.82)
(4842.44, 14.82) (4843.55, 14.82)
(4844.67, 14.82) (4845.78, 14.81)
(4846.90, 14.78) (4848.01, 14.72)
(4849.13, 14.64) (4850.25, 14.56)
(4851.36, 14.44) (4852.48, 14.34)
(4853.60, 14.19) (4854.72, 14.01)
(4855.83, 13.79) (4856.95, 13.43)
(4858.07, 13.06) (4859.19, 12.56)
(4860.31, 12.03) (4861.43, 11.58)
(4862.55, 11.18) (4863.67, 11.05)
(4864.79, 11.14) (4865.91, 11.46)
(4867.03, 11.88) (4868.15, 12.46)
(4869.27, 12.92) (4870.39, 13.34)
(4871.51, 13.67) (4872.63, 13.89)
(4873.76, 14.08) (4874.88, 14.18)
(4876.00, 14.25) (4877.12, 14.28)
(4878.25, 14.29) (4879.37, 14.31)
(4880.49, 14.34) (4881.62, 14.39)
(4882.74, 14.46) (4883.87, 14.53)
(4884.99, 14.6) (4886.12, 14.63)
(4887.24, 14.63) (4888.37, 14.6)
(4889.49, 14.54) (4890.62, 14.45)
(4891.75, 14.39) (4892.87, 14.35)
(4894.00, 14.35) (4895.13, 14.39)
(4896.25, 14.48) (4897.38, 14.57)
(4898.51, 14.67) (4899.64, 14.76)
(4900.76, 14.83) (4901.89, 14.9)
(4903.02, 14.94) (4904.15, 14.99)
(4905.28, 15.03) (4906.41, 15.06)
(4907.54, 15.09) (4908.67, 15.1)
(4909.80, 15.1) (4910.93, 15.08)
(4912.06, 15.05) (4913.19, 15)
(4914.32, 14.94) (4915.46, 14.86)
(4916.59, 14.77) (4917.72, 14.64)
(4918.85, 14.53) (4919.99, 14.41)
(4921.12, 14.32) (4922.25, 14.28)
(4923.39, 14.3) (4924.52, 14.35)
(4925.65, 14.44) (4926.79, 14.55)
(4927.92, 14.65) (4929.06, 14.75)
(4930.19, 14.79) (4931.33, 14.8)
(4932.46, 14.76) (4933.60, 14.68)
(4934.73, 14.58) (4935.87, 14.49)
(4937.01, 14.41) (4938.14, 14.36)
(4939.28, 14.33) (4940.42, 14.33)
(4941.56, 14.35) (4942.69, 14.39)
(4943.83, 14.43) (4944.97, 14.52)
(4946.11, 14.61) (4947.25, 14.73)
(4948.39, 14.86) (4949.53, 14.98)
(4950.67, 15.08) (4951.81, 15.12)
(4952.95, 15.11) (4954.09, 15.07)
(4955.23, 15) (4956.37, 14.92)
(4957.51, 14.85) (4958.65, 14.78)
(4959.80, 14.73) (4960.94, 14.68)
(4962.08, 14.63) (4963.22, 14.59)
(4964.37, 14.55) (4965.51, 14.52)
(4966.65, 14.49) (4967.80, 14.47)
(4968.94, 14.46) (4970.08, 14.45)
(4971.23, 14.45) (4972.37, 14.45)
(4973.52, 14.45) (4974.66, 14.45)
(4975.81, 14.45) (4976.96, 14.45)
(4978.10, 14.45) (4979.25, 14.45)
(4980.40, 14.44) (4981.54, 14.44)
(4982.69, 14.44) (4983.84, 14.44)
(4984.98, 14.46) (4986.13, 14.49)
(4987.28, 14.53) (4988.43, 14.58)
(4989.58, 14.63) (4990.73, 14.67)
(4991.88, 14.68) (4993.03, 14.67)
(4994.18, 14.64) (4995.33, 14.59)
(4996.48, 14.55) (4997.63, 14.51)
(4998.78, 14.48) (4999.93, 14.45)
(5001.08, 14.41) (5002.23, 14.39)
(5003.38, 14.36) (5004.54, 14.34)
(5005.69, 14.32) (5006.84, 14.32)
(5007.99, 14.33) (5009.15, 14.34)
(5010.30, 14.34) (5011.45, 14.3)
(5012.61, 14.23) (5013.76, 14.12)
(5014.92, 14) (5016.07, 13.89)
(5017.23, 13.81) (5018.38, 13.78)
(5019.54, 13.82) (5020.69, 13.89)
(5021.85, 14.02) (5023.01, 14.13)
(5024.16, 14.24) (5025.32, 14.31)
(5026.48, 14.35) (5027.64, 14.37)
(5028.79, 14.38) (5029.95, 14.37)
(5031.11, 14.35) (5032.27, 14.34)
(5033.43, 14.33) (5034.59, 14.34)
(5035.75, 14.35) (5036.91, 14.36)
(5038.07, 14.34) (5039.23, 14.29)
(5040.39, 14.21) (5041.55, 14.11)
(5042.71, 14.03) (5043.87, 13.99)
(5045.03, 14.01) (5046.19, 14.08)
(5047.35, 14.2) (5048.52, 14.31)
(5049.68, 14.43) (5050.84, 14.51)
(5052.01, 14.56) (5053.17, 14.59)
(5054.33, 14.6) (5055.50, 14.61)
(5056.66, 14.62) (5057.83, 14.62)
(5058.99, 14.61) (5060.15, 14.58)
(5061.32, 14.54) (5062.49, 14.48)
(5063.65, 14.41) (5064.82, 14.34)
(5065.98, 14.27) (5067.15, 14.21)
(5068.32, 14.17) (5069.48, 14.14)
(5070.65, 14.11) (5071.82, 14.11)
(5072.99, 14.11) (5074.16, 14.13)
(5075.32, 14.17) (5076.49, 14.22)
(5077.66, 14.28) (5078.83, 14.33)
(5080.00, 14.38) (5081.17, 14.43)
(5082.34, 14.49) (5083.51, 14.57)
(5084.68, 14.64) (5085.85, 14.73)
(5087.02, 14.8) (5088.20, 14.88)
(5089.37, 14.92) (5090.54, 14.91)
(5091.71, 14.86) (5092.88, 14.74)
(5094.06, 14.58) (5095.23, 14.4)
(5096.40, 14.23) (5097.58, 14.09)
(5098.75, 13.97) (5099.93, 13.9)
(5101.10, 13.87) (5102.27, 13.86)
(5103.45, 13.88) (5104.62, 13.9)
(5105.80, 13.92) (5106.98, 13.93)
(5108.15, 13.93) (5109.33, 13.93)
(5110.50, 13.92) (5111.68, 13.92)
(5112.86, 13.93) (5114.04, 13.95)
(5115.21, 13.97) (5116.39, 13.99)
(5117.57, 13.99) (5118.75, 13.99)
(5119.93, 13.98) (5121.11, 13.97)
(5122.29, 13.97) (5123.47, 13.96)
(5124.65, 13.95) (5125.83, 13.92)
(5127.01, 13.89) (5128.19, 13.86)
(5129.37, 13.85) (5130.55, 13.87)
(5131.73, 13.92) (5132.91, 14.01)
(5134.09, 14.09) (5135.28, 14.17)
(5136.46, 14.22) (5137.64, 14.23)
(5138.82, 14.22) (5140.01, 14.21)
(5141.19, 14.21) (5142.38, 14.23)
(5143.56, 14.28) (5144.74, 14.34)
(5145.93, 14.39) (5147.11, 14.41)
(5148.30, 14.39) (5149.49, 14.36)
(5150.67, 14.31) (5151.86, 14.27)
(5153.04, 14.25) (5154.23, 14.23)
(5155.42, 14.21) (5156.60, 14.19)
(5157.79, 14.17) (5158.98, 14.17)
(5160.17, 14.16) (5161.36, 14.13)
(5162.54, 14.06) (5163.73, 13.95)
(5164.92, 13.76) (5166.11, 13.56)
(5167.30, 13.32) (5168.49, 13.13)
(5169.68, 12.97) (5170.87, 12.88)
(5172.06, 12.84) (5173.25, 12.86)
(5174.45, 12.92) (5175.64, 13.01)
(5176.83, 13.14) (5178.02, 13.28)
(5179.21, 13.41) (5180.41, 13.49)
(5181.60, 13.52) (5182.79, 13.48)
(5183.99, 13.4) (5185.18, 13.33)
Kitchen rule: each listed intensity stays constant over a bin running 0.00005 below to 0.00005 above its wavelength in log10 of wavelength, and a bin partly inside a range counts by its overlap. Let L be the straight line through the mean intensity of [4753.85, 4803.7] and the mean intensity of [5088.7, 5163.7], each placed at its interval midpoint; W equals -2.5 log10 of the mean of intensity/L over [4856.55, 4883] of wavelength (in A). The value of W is 0.132 mag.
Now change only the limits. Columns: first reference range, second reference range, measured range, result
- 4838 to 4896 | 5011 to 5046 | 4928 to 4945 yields -0.04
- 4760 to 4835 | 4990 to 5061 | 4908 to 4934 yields -0.01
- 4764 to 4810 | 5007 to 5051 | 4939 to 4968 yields -0.02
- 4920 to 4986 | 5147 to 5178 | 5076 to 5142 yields -0.02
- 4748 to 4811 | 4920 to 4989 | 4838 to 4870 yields 0.10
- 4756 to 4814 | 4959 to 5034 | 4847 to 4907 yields 0.06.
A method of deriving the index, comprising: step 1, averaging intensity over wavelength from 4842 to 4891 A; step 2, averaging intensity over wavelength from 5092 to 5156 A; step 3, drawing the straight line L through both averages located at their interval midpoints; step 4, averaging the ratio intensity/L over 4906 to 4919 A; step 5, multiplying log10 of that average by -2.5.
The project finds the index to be -0.09 mag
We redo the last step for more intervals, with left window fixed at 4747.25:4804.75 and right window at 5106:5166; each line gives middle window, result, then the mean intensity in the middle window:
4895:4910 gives -0.014 mag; 14.9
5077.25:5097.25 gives -0.029 mag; 14.6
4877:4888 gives 0.021 mag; 14.4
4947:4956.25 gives -0.033 mag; 15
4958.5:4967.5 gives -0.006 mag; 14.6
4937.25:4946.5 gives 0.012 mag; 14.4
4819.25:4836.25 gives 0.003 mag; 14.8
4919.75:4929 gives 0.014 mag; 14.4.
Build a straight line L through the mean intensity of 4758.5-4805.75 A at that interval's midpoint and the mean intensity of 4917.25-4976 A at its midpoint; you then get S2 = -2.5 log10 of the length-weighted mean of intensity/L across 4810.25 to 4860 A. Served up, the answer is 0.02 mag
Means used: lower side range 15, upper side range 14.6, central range 14.6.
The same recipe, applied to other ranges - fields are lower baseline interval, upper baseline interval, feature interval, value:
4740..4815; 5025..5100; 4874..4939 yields 0.01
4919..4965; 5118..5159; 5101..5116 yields 0.02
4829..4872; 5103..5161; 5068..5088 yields -0.02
